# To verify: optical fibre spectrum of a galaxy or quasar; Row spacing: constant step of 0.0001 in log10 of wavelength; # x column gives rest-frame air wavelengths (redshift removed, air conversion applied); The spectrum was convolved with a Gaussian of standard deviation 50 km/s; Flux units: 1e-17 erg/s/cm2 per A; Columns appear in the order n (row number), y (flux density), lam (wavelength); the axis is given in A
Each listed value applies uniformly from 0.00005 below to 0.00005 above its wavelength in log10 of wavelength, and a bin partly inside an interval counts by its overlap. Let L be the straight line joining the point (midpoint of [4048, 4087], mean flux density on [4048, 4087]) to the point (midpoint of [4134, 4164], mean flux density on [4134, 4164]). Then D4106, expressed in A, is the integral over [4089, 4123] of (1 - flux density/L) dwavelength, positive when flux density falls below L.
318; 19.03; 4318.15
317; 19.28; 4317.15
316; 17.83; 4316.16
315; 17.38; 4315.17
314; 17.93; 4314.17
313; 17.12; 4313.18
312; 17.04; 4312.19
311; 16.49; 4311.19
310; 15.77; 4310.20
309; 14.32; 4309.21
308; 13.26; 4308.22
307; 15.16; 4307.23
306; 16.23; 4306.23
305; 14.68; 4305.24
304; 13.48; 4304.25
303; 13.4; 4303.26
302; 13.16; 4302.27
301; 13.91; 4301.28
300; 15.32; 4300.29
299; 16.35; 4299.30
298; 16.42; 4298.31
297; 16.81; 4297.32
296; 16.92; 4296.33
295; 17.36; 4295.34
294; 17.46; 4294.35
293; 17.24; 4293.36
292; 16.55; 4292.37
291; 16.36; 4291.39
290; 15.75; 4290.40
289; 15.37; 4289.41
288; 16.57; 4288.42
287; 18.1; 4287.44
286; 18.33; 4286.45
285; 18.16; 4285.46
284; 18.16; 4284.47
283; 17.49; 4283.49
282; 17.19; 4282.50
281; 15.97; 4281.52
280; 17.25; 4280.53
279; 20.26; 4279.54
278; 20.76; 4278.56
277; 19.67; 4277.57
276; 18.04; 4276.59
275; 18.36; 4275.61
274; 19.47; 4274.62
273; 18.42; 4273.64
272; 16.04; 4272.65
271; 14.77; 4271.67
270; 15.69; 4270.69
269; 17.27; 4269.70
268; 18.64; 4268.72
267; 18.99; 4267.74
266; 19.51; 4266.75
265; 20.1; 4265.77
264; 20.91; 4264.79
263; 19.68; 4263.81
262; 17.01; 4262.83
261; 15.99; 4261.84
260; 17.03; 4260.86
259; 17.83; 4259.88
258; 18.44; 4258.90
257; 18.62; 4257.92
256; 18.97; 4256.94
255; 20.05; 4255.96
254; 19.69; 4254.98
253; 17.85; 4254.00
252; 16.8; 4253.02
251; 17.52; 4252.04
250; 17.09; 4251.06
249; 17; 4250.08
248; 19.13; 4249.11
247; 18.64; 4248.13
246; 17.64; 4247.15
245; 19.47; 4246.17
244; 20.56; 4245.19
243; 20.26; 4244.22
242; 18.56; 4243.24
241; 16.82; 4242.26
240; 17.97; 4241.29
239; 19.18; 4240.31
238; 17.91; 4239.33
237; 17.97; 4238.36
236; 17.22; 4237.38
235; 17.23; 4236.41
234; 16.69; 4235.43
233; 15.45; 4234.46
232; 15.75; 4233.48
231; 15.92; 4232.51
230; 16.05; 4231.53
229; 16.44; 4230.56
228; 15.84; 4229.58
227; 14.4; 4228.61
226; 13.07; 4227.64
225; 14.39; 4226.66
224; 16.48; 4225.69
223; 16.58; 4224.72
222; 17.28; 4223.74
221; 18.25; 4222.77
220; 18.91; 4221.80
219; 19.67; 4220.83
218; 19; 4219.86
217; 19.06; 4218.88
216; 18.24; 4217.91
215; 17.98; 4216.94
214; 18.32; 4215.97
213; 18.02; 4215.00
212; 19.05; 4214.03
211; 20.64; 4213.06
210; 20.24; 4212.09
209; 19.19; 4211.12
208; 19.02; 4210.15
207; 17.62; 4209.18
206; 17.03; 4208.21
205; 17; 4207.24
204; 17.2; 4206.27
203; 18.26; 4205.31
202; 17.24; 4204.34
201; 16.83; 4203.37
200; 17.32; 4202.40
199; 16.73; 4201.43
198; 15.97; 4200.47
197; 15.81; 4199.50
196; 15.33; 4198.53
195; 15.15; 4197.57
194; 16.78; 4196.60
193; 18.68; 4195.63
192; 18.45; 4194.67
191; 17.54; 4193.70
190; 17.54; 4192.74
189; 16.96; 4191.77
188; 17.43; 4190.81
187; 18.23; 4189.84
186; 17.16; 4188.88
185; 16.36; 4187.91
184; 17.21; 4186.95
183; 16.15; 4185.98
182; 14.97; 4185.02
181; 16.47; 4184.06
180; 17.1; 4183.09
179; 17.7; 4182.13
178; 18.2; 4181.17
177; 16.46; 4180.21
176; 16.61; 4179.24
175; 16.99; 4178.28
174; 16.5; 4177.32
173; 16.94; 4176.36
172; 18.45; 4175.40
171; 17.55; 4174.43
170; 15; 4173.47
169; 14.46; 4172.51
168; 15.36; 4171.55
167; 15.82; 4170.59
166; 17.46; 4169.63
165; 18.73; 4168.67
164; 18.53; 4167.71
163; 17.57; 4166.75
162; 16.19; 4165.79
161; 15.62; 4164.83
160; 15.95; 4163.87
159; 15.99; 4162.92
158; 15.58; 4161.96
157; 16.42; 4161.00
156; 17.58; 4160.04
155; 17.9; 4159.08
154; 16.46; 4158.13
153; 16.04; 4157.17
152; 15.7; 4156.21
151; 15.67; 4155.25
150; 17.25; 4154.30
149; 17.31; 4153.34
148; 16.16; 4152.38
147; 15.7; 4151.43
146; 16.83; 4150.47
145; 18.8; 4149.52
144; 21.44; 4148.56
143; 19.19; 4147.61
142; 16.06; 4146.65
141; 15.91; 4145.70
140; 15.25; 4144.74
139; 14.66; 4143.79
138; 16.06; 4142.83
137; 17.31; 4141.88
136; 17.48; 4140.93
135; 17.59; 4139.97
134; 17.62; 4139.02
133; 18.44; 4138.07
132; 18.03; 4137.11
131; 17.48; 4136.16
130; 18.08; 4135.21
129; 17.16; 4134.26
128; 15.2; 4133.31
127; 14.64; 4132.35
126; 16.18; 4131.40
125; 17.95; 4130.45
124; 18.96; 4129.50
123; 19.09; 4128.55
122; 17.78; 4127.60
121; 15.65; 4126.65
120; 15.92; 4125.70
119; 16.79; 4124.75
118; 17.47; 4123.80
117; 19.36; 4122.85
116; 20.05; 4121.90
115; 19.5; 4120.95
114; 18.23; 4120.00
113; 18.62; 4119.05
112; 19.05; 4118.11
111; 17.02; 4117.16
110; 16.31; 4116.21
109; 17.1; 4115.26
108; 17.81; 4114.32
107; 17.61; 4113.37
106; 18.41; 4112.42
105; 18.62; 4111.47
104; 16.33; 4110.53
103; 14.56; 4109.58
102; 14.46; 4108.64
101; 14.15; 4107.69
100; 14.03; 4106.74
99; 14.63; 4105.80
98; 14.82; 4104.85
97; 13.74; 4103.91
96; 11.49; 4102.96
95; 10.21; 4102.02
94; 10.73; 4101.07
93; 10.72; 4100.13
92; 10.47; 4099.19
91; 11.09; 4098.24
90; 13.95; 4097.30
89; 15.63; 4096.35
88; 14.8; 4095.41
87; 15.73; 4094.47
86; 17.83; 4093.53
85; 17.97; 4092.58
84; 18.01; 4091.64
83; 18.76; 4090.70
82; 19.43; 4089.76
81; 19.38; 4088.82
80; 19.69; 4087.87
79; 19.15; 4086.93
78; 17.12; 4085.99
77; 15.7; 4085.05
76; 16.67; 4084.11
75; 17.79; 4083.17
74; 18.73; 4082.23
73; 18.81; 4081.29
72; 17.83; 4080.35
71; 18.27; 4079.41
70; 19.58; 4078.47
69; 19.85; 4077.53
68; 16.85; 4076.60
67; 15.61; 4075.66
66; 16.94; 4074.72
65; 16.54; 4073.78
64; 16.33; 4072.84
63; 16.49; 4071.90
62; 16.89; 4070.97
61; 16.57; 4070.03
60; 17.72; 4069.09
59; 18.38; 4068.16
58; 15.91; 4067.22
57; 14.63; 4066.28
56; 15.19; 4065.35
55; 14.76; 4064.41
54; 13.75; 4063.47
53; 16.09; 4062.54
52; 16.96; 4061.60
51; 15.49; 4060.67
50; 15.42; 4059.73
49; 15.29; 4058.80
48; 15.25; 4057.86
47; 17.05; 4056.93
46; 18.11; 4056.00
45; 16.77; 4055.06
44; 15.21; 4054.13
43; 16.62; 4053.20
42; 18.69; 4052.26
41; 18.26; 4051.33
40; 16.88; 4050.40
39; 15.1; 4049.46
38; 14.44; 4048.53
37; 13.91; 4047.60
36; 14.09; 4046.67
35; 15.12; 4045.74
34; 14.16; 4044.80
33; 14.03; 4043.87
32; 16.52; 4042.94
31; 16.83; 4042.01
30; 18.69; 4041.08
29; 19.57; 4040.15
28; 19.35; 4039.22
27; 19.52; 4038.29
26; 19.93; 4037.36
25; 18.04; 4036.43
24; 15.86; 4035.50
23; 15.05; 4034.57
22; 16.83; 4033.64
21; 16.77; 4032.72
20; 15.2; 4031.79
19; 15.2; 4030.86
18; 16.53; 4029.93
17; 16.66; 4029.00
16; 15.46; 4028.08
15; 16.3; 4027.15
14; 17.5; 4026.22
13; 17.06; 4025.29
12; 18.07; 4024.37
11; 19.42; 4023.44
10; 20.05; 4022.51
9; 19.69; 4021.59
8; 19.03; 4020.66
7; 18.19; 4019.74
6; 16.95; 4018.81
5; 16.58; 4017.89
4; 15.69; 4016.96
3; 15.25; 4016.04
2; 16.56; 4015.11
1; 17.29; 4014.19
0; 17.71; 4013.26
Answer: 2.0 A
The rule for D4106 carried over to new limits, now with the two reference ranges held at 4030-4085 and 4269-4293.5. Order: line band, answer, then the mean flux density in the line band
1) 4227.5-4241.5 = 0.6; 16.5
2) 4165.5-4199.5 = 0.4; 16.9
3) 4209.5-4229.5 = -0.7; 17.8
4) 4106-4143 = -0.7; 17.2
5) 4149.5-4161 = 0.2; 16.7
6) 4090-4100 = 0.9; 15.4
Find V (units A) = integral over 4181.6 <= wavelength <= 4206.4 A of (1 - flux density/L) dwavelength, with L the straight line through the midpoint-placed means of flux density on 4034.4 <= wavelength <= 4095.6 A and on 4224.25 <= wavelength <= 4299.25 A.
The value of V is 0.58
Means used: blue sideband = 16.9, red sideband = 17.6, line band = 16.9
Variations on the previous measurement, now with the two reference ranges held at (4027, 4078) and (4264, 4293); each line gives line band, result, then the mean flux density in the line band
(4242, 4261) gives -0.78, 18.4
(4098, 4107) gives 2.46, 12.2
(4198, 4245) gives 0.26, 17.4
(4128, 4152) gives -0.35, 17.2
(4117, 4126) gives -0.75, 18.3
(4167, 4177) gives 0.21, 16.8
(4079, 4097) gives -1.14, 17.7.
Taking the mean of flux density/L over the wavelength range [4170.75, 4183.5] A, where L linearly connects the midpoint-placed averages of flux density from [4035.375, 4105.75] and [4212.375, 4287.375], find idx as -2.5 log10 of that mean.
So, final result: 0.04 mag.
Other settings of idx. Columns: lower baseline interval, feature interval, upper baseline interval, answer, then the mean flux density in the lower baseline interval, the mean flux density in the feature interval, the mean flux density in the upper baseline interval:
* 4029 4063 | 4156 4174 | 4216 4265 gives 0.05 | 16.5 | 16.5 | 17.7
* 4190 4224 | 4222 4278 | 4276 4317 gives -0.03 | 17.8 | 17.7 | 16.6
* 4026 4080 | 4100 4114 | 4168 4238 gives 0.16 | 16.5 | 14.4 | 17.1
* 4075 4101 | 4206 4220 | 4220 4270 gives -0.06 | 16.8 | 18.5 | 17.8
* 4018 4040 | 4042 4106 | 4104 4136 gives 0.08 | 17.5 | 16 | 17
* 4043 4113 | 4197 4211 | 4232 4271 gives 0.04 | 16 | 17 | 18.1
